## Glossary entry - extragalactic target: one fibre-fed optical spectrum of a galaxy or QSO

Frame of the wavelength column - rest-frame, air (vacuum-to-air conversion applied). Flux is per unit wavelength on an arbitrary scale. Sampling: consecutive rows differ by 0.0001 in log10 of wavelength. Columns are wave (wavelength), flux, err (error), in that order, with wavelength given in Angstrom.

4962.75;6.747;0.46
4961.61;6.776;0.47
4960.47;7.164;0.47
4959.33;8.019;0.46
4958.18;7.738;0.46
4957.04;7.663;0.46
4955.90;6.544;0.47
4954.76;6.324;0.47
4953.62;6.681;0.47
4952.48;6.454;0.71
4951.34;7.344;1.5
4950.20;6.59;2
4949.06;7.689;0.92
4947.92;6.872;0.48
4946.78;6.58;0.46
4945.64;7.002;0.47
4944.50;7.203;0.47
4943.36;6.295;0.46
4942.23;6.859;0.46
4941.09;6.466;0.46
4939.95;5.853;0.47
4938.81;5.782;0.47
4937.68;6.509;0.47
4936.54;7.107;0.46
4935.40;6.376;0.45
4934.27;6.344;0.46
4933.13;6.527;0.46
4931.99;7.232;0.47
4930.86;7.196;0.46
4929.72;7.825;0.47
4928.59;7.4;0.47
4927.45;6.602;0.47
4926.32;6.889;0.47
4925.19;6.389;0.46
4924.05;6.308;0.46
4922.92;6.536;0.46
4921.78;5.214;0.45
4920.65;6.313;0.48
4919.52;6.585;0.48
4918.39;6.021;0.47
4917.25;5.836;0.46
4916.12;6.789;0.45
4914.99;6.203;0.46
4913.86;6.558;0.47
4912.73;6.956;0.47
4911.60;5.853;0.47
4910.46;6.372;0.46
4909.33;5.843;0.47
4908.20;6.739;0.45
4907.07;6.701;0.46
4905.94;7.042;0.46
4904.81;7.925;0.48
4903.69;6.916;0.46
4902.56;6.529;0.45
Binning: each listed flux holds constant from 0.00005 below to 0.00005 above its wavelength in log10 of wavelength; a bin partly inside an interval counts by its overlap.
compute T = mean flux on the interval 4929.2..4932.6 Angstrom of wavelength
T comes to 7.39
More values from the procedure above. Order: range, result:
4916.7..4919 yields 5.93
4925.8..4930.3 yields 7.18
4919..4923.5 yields 6.16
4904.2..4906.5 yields 7.5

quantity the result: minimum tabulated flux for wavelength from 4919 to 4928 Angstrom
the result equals 5.214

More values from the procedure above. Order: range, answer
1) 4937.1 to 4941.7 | 5.782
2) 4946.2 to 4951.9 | 6.58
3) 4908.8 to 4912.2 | 5.843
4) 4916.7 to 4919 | 5.836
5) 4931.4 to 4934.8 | 6.344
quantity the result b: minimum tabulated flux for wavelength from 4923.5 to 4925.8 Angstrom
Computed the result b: 6.308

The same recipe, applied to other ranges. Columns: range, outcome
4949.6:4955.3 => 6.324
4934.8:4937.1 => 6.376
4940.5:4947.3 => 6.295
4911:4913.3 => 5.853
